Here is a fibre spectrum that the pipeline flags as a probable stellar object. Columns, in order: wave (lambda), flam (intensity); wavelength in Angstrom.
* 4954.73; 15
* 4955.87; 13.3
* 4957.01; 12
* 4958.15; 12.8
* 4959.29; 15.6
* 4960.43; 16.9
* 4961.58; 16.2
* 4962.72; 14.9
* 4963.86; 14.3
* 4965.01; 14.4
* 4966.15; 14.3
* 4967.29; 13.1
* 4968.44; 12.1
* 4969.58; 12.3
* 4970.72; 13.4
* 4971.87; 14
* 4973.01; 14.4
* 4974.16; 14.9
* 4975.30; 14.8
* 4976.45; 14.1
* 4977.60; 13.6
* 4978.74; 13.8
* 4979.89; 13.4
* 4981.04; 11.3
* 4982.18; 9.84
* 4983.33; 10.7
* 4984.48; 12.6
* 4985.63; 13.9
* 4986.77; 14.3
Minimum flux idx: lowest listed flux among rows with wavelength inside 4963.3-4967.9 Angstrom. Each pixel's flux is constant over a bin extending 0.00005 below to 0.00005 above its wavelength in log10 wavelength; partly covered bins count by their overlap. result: 13.1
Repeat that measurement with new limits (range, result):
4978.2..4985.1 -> 9.84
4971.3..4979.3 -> 13.6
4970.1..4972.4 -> 13.4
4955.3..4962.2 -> 12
